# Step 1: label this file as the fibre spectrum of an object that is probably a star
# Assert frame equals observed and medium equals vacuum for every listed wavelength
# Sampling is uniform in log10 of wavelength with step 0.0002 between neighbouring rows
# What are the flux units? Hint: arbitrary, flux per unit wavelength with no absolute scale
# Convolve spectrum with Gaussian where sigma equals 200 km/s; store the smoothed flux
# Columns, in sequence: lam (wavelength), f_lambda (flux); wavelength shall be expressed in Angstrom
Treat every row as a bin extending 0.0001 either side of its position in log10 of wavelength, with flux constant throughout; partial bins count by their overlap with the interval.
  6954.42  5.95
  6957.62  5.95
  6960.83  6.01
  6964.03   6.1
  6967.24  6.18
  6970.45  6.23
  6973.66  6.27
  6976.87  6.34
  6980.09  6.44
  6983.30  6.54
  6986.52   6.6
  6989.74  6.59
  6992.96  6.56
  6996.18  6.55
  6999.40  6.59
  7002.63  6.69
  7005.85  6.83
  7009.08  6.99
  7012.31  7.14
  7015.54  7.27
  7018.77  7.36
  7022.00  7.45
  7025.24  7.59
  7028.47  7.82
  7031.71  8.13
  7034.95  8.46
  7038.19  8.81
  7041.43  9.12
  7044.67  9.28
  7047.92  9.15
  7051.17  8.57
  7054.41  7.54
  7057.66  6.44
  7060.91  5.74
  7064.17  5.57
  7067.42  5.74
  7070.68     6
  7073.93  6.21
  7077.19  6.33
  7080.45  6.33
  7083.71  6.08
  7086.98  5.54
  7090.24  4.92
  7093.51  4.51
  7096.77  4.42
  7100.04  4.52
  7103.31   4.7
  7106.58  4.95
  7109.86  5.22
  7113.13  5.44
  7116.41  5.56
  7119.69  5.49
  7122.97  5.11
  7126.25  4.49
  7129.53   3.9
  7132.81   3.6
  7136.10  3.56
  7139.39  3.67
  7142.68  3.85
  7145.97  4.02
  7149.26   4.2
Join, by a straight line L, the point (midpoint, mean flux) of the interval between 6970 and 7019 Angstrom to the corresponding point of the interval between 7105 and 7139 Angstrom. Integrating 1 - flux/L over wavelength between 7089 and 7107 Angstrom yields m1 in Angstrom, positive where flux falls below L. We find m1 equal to 1.5 Angstrom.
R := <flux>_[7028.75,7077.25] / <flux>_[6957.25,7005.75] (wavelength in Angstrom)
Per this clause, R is 1.16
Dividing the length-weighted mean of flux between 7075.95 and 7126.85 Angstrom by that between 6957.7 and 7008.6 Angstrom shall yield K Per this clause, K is 0.8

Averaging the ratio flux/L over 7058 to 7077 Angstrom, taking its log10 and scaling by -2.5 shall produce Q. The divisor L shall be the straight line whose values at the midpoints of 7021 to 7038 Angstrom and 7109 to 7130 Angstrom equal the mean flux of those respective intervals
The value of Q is 0.14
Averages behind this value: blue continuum 7.98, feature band 5.93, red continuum 5.09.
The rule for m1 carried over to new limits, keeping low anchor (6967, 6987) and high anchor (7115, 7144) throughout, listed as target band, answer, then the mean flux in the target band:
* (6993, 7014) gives -2.7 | 6.78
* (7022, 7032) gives -3.6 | 7.74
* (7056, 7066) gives -1.2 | 5.92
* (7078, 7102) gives -1.6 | 5.22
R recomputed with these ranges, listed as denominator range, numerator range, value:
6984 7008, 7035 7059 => 1.27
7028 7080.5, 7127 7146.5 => 0.51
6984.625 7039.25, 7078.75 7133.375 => 0.69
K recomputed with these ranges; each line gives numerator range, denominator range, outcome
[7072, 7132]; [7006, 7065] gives 0.67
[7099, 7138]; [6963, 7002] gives 0.73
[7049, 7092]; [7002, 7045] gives 0.81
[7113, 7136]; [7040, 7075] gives 0.65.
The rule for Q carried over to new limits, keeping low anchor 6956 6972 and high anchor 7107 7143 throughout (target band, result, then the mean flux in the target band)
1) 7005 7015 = -0.235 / 7.03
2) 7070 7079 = -0.224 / 6.21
